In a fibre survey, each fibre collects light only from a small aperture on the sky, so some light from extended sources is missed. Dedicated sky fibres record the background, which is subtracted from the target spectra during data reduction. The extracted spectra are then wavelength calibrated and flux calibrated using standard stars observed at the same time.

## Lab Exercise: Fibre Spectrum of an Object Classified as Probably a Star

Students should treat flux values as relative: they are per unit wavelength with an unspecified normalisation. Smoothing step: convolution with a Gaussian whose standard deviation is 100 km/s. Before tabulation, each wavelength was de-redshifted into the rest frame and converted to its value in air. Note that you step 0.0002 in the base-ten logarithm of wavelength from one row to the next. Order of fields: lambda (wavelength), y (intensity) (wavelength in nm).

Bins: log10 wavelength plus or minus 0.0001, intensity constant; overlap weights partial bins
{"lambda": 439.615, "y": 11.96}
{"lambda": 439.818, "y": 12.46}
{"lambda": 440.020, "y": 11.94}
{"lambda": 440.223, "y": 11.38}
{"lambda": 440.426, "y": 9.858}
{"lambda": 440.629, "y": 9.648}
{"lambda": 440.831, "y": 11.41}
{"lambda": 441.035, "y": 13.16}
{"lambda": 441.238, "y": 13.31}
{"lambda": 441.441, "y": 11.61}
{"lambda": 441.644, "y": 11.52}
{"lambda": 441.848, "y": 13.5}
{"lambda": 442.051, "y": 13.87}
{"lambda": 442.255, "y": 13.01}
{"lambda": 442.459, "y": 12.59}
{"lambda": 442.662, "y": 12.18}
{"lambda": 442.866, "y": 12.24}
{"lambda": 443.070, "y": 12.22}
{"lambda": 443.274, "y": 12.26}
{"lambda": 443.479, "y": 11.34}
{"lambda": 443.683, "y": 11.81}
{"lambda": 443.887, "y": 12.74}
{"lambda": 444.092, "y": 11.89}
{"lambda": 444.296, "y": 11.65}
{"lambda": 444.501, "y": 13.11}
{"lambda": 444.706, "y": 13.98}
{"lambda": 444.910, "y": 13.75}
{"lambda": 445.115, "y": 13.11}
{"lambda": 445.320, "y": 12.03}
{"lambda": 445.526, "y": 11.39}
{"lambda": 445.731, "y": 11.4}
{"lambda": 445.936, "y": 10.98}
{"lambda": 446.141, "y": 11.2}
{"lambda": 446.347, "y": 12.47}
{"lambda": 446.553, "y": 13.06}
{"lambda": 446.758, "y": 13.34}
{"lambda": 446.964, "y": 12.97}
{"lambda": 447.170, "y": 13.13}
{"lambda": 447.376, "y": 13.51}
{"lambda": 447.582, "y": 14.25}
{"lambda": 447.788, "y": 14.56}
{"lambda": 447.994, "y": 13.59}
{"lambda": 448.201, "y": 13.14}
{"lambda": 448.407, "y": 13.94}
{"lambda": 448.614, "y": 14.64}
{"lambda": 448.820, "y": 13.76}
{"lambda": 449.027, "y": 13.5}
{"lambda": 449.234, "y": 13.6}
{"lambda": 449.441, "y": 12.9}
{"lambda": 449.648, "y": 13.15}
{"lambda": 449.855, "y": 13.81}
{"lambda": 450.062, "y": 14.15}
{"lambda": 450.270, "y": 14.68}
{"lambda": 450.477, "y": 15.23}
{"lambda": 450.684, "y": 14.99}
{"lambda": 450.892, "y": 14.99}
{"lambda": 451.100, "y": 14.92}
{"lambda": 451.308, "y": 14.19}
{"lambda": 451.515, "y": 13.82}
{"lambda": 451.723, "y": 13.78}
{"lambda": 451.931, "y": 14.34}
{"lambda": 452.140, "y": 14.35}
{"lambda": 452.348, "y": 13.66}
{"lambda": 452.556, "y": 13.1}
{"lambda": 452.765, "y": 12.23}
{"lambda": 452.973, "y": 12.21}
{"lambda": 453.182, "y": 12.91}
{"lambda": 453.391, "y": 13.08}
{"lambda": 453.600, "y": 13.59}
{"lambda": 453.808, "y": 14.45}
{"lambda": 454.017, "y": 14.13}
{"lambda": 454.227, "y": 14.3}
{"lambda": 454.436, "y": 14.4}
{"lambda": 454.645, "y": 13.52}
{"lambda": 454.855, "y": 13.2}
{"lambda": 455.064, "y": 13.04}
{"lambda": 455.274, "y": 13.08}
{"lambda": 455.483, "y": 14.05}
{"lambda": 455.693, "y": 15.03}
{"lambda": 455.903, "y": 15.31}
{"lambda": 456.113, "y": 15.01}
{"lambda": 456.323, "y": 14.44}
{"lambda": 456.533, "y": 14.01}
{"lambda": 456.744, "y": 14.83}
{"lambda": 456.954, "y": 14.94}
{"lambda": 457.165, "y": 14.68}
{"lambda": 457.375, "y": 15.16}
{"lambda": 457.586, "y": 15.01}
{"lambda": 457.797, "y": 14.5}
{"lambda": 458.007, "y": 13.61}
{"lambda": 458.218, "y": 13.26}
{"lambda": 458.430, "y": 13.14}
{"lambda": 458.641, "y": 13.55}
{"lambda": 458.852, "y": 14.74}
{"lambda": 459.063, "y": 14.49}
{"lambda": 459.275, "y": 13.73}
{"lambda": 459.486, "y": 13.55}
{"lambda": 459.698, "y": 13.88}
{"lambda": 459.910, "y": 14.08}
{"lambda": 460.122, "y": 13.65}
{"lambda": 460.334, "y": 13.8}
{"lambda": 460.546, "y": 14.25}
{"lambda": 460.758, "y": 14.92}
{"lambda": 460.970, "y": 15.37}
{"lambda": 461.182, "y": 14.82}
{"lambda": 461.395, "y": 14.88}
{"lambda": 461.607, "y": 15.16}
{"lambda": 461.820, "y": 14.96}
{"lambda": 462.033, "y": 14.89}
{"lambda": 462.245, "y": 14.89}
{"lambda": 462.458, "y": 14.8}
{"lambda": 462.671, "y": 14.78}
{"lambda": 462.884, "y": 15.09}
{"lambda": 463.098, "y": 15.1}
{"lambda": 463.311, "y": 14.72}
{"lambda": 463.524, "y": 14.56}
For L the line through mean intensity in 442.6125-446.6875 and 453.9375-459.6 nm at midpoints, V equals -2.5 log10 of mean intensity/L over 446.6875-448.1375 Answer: -0.08 mag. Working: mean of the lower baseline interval 12.2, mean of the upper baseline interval 14.2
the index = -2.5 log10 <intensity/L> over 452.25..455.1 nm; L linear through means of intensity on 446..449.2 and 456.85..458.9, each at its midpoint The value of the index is 0.04 mag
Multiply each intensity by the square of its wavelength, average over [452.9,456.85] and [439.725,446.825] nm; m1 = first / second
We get 1.20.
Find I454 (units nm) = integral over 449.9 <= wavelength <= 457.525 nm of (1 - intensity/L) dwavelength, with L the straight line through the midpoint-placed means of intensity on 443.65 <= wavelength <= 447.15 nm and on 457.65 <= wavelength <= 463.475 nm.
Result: -0.34 nm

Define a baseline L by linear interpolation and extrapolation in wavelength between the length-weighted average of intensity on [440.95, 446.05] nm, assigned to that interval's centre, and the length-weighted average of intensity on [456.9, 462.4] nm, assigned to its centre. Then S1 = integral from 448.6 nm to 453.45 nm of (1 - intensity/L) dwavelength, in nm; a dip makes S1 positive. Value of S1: -0.18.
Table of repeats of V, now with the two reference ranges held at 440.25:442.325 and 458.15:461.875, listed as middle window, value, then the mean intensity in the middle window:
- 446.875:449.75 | -0.06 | 13.6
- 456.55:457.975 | -0.06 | 14.7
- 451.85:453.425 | 0.01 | 13.2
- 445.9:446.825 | 0.03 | 12.3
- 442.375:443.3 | -0.01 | 12.3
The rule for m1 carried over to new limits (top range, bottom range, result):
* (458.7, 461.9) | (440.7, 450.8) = 1.18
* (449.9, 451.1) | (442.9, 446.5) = 1.24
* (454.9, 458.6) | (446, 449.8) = 1.11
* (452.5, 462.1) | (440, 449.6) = 1.18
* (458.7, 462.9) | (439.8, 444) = 1.31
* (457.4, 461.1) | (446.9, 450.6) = 1.07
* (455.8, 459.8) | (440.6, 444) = 1.24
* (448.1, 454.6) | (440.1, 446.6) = 1.18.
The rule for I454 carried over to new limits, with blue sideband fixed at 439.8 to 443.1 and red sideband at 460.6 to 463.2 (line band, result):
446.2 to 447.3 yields -0.01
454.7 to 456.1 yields 0.00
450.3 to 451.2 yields -0.11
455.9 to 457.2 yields -0.05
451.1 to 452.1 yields -0.05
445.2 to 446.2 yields 0.10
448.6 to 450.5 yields -0.09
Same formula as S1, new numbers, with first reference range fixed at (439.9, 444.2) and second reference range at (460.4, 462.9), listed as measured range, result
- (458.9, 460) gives 0.044 nm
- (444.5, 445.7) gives -0.027 nm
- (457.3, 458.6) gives 0.026 nm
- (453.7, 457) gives -0.057 nm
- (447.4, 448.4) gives -0.074 nm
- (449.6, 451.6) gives -0.171 nm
